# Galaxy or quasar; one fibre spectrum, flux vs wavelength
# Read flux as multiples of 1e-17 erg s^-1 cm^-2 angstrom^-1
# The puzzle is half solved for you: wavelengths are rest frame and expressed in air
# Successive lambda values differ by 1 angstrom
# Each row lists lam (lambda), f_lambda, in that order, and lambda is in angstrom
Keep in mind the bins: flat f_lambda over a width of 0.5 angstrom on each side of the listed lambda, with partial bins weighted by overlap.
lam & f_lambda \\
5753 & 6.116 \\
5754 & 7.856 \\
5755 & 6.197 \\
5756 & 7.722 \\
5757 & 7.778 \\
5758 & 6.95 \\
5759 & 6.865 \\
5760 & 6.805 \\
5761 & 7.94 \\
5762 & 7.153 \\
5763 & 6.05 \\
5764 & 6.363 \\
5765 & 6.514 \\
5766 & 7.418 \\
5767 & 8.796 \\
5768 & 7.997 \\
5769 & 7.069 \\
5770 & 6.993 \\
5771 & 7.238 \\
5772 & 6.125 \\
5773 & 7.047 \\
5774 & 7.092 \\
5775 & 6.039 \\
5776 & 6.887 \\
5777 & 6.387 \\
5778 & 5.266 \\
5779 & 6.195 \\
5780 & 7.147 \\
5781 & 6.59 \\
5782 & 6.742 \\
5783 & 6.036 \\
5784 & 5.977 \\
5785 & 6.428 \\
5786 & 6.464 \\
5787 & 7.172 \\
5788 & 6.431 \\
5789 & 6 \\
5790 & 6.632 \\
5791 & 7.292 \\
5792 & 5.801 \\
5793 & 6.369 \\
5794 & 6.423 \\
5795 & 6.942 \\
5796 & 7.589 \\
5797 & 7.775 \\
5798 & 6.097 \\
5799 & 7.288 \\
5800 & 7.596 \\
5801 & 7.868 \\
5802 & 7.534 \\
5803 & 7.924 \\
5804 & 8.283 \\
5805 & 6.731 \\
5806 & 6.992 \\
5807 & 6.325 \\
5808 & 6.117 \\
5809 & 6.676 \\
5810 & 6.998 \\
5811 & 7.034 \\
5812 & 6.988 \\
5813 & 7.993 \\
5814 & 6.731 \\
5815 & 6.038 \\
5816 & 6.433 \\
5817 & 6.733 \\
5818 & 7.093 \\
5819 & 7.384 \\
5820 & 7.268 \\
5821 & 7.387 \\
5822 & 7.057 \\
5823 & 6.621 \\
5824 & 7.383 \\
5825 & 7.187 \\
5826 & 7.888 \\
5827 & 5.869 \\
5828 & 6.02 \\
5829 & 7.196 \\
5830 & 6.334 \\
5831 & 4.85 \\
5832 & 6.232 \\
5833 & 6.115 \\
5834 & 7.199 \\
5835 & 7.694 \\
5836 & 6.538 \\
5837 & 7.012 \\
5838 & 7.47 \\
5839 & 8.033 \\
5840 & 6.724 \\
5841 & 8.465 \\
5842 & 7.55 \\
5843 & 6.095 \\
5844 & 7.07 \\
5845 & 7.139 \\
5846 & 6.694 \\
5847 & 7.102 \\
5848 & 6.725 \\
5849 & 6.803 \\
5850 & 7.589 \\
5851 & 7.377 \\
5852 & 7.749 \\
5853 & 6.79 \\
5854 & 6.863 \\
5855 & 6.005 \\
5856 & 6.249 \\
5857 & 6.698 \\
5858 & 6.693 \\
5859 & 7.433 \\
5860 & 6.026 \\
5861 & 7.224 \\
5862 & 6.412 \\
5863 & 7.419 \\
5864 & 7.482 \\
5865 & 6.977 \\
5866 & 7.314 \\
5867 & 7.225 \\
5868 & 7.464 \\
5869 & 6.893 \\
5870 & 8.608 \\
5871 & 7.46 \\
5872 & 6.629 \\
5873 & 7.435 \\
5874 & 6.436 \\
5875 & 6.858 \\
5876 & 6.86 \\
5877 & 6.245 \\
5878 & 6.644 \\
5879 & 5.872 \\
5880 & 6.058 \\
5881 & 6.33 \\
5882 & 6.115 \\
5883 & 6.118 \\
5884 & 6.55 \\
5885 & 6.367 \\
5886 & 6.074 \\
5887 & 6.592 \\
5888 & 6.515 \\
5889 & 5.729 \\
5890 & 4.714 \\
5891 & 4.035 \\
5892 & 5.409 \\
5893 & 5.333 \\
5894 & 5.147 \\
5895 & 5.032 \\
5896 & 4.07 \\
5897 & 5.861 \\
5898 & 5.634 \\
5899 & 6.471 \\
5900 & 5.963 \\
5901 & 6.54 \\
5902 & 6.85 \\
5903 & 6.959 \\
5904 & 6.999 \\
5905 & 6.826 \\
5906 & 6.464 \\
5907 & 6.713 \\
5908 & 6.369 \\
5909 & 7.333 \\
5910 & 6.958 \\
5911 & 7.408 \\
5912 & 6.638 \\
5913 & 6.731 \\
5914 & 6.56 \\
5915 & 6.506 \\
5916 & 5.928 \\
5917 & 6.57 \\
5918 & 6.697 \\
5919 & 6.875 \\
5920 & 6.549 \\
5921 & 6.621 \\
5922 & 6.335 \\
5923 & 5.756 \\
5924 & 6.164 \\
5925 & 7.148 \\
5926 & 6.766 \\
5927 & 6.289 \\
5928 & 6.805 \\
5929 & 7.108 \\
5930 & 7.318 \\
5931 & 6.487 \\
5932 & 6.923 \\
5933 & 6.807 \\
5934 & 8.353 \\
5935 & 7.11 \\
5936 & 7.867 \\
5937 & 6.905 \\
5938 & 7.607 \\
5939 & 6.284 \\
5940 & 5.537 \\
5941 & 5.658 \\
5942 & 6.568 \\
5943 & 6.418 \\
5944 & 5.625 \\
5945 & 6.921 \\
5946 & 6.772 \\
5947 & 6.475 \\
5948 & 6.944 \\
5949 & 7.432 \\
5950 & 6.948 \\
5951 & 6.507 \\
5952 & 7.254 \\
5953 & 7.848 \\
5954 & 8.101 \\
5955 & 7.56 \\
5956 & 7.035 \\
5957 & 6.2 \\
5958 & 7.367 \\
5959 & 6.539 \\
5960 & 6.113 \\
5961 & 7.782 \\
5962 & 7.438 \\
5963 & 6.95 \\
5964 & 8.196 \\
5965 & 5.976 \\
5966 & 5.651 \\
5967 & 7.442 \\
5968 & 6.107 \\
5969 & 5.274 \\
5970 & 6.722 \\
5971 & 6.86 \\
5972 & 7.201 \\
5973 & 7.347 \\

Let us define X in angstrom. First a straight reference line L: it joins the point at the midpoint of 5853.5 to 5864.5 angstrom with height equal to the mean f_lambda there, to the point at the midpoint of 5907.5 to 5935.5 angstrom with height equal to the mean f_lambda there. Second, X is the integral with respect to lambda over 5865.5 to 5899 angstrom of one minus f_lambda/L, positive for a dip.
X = 2.6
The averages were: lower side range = 6.77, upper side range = 6.75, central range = 6.23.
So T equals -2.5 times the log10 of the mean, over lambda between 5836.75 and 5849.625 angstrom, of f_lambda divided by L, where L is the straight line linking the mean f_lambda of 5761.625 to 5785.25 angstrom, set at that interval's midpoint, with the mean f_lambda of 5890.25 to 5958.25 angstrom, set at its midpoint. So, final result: -0.08 mag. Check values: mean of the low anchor 6.73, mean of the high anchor 6.57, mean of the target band 7.15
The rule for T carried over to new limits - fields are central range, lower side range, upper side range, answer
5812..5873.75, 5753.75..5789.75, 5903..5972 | -0.03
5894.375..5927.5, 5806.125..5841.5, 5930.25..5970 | 0.07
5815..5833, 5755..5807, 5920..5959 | 0.03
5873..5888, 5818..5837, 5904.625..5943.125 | 0.06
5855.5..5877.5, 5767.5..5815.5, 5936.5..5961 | -0.03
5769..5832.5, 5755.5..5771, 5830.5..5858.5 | 0.05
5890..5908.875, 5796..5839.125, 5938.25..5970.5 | 0.16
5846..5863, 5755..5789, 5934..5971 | -0.01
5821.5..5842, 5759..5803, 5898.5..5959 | -0.01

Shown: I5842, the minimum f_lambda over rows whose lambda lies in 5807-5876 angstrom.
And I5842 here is 4.85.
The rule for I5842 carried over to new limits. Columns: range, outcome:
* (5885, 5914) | 4.035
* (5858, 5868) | 6.026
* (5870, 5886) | 5.872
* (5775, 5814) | 5.266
